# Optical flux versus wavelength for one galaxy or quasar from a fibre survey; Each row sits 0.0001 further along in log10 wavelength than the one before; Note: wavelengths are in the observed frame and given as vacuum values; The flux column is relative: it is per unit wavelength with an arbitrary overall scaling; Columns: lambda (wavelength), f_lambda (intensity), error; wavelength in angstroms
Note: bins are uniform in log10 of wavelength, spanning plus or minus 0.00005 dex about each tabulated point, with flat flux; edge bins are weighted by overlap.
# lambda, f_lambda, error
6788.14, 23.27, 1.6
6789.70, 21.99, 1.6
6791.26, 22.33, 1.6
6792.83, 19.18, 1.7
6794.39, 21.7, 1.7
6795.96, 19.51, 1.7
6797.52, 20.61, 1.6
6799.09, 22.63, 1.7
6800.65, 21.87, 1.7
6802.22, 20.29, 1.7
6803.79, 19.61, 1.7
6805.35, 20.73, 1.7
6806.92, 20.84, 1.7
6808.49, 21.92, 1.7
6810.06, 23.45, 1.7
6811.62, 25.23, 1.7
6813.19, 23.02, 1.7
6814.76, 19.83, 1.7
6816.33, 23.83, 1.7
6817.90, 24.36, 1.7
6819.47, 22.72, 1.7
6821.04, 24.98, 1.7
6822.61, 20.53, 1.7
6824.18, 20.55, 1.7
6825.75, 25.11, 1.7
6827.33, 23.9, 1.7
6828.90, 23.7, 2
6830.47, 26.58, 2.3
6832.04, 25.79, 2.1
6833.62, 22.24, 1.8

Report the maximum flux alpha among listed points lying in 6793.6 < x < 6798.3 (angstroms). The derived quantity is 21.7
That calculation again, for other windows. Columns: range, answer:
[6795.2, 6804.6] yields 22.63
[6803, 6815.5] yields 25.23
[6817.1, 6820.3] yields 24.36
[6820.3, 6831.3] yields 26.58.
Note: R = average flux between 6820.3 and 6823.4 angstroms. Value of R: 22.7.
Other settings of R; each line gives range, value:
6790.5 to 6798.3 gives 20.7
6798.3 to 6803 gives 21.6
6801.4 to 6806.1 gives 20.2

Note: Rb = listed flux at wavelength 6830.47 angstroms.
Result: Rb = 26.58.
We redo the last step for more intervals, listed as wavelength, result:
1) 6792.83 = 19.18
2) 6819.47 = 22.72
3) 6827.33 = 23.9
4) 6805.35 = 20.73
